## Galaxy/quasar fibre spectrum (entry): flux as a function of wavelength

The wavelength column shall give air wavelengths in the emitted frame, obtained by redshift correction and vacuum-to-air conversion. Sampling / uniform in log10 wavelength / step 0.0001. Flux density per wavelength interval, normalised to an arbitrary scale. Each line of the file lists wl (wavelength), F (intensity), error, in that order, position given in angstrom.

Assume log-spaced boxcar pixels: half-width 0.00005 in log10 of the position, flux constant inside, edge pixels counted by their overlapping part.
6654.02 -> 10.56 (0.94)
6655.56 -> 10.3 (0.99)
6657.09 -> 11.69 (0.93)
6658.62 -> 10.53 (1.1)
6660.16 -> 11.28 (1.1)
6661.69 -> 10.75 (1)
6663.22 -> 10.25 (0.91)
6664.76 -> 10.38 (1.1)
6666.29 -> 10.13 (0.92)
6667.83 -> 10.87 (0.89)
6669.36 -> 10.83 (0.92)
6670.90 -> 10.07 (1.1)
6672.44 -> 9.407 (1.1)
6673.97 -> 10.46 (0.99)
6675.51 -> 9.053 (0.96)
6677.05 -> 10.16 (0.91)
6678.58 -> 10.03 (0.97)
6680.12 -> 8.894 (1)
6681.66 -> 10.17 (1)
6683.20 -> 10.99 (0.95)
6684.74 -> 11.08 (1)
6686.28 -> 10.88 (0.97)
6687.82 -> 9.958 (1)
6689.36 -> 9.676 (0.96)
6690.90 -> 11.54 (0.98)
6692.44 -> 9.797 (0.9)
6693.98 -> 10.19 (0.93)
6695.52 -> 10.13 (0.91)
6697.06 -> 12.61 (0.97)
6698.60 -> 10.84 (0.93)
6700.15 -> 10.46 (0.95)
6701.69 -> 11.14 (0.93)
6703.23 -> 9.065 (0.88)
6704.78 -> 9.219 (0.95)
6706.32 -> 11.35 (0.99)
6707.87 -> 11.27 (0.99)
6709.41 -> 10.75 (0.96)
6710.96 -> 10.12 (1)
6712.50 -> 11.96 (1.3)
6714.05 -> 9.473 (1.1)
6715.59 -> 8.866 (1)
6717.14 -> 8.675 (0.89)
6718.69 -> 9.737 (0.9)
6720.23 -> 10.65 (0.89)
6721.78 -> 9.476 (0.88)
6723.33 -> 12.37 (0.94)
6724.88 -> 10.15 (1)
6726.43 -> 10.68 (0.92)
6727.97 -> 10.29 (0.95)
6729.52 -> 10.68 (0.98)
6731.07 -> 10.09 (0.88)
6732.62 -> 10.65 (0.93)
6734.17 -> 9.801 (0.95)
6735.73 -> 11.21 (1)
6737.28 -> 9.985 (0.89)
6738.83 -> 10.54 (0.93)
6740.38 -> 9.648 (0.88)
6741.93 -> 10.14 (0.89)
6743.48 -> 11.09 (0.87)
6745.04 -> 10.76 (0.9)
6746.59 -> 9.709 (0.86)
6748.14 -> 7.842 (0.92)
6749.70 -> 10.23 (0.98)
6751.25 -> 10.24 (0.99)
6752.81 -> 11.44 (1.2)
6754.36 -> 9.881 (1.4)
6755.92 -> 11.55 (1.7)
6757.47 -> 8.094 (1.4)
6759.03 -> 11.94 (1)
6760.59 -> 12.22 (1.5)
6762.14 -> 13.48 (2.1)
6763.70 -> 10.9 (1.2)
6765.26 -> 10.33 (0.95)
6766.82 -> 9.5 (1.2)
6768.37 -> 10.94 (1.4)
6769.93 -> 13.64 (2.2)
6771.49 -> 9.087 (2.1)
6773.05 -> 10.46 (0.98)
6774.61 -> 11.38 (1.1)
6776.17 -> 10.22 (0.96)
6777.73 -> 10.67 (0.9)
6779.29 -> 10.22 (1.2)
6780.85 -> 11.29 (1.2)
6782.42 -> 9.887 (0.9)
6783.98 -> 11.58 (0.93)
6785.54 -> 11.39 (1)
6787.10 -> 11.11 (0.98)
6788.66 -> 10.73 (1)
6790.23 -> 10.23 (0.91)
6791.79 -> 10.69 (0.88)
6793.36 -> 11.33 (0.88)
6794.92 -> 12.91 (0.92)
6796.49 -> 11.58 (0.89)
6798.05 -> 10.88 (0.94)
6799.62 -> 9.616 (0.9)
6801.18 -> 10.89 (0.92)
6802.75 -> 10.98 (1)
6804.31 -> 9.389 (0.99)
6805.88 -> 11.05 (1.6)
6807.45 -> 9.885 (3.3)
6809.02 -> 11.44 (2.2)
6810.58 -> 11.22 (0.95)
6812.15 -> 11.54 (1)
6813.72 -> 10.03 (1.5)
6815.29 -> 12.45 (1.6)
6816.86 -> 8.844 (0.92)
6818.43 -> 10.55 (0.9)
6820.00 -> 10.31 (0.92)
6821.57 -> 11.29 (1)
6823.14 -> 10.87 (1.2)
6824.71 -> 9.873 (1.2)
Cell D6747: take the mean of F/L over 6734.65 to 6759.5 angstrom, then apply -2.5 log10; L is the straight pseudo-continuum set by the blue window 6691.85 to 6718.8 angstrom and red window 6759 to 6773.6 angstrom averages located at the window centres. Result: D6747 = 0.07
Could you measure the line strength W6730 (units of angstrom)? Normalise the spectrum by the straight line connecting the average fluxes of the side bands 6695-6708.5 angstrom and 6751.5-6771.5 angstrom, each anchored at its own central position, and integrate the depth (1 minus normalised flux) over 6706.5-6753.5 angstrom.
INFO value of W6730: 2.4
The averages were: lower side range 10.7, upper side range 11.1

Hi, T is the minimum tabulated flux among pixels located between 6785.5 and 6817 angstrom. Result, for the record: 8.844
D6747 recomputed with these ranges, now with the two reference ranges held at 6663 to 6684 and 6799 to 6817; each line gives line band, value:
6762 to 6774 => -0.040 mag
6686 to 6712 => -0.033 mag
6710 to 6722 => 0.042 mag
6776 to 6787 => -0.023 mag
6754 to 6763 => -0.077 mag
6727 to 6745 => -0.001 mag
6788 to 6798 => -0.059 mag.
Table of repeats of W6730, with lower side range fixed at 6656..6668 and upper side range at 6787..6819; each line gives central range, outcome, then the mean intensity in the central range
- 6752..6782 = -0.3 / 10.9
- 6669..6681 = 1.0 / 9.83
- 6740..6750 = 0.8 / 9.91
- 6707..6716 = 0.2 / 10.5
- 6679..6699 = 0.4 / 10.5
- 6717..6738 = 0.8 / 10.4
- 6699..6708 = 0.3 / 10.4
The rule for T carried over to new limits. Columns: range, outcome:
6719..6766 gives 7.842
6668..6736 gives 8.675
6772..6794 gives 9.887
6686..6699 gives 9.676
